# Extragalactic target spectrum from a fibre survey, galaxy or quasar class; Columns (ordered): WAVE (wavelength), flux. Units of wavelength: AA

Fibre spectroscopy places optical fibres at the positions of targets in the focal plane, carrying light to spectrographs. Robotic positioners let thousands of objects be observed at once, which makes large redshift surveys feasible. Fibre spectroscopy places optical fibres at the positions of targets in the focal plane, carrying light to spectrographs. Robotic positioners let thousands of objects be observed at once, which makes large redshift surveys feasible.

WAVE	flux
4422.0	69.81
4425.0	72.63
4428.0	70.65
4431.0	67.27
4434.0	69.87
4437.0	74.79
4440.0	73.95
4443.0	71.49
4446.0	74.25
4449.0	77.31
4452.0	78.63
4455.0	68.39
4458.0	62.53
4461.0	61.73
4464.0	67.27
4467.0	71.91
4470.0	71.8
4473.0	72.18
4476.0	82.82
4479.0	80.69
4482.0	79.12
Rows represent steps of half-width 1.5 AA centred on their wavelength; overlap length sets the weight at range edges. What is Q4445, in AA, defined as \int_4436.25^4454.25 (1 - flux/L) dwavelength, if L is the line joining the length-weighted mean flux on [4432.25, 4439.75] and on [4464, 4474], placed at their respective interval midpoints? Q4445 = -0.7 AA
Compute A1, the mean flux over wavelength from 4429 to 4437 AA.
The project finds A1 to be 69.9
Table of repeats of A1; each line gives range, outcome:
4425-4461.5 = 71.2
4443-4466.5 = 70.2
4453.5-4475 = 68.3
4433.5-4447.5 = 73.1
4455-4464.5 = 64.2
